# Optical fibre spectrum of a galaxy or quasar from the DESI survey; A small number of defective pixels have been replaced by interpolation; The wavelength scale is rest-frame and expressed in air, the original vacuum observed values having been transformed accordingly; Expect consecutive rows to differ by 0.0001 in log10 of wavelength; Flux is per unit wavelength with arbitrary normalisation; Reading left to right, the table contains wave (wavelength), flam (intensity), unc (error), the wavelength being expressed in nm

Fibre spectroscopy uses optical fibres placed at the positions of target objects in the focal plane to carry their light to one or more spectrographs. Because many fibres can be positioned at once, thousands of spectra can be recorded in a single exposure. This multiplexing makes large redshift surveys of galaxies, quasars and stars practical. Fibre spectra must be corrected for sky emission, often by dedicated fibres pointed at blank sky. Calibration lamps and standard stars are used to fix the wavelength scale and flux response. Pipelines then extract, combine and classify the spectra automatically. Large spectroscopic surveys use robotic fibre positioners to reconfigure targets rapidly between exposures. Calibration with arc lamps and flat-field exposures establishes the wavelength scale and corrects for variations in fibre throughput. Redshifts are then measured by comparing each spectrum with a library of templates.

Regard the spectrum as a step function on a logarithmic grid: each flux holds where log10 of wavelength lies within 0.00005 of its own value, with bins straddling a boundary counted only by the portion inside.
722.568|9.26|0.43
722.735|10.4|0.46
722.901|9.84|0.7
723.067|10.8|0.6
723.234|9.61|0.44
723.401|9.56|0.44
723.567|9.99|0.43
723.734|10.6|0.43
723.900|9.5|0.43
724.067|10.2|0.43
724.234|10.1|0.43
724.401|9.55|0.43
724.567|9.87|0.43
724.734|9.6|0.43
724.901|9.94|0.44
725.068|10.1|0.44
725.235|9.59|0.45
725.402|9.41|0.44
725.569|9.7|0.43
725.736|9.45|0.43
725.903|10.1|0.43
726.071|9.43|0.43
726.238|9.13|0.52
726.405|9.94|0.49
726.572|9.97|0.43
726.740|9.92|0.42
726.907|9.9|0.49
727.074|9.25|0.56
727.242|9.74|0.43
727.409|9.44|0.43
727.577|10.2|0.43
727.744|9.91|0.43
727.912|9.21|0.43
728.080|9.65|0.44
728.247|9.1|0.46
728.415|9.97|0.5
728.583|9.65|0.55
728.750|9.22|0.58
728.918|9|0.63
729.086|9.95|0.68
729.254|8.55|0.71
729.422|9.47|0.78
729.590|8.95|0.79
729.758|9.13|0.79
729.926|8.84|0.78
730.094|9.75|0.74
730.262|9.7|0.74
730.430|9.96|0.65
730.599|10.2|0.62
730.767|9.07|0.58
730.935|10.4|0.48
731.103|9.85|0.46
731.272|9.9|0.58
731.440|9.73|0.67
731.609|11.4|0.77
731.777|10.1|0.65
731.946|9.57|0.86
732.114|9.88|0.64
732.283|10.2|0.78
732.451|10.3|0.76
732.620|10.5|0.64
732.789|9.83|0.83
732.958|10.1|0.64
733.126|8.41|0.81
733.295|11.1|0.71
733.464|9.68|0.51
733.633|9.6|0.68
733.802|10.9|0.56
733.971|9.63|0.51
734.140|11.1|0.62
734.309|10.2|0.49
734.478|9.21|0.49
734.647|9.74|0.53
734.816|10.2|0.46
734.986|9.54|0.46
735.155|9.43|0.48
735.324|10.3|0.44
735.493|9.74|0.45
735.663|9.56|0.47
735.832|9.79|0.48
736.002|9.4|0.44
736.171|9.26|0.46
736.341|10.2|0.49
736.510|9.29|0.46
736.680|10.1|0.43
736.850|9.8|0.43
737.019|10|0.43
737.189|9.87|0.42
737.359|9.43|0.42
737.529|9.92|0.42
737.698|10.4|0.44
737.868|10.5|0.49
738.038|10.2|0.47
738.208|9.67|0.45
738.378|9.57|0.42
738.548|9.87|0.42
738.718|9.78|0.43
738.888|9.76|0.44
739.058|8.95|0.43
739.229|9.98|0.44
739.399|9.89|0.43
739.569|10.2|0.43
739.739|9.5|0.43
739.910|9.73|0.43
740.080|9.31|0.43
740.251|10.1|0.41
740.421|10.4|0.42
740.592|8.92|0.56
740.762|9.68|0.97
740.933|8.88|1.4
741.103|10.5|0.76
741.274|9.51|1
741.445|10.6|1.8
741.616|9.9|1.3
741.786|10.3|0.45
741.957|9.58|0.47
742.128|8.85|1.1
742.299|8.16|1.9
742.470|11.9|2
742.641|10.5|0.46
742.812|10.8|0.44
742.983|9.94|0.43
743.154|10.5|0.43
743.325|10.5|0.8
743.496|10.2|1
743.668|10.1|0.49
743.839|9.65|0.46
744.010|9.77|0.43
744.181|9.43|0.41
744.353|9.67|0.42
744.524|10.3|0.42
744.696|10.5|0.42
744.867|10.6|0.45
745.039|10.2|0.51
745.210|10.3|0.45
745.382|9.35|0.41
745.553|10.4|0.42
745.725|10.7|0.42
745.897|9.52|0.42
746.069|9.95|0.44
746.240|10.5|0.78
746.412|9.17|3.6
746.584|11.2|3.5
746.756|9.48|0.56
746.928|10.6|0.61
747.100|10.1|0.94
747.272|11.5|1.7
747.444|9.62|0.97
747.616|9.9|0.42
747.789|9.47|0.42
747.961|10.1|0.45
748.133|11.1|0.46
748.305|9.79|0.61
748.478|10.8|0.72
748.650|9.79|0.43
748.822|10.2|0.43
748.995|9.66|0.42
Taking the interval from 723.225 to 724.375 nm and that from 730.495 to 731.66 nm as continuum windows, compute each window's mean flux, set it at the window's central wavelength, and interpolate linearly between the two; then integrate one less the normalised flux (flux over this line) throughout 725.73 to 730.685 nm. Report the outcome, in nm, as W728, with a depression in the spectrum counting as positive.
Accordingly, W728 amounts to 0.22 nm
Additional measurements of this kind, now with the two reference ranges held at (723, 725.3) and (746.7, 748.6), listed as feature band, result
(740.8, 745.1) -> 0.06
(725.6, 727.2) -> 0.04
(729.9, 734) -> 0.02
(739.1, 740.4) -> 0.04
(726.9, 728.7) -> 0.06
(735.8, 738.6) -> 0.07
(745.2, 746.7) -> 0.02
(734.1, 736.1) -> 0.05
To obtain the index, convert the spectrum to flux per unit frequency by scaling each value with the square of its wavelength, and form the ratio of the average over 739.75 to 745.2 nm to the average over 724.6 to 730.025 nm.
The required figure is 1.09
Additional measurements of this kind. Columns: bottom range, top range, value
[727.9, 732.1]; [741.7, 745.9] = 1.09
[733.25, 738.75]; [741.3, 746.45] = 1.04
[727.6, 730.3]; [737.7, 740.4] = 1.08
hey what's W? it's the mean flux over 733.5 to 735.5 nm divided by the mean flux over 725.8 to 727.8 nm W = 1.02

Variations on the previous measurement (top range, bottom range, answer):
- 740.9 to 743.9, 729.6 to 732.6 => 1.02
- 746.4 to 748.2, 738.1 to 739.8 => 1.05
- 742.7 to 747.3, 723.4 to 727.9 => 1.04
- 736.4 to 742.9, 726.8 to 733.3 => 1.02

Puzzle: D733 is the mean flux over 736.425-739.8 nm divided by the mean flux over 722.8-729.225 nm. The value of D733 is 1.0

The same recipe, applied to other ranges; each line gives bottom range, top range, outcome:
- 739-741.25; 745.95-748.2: 1.05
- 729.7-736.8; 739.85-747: 1.01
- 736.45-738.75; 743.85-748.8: 1.02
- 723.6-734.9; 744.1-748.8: 1.04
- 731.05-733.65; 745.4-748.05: 1.01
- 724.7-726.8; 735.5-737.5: 1.00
